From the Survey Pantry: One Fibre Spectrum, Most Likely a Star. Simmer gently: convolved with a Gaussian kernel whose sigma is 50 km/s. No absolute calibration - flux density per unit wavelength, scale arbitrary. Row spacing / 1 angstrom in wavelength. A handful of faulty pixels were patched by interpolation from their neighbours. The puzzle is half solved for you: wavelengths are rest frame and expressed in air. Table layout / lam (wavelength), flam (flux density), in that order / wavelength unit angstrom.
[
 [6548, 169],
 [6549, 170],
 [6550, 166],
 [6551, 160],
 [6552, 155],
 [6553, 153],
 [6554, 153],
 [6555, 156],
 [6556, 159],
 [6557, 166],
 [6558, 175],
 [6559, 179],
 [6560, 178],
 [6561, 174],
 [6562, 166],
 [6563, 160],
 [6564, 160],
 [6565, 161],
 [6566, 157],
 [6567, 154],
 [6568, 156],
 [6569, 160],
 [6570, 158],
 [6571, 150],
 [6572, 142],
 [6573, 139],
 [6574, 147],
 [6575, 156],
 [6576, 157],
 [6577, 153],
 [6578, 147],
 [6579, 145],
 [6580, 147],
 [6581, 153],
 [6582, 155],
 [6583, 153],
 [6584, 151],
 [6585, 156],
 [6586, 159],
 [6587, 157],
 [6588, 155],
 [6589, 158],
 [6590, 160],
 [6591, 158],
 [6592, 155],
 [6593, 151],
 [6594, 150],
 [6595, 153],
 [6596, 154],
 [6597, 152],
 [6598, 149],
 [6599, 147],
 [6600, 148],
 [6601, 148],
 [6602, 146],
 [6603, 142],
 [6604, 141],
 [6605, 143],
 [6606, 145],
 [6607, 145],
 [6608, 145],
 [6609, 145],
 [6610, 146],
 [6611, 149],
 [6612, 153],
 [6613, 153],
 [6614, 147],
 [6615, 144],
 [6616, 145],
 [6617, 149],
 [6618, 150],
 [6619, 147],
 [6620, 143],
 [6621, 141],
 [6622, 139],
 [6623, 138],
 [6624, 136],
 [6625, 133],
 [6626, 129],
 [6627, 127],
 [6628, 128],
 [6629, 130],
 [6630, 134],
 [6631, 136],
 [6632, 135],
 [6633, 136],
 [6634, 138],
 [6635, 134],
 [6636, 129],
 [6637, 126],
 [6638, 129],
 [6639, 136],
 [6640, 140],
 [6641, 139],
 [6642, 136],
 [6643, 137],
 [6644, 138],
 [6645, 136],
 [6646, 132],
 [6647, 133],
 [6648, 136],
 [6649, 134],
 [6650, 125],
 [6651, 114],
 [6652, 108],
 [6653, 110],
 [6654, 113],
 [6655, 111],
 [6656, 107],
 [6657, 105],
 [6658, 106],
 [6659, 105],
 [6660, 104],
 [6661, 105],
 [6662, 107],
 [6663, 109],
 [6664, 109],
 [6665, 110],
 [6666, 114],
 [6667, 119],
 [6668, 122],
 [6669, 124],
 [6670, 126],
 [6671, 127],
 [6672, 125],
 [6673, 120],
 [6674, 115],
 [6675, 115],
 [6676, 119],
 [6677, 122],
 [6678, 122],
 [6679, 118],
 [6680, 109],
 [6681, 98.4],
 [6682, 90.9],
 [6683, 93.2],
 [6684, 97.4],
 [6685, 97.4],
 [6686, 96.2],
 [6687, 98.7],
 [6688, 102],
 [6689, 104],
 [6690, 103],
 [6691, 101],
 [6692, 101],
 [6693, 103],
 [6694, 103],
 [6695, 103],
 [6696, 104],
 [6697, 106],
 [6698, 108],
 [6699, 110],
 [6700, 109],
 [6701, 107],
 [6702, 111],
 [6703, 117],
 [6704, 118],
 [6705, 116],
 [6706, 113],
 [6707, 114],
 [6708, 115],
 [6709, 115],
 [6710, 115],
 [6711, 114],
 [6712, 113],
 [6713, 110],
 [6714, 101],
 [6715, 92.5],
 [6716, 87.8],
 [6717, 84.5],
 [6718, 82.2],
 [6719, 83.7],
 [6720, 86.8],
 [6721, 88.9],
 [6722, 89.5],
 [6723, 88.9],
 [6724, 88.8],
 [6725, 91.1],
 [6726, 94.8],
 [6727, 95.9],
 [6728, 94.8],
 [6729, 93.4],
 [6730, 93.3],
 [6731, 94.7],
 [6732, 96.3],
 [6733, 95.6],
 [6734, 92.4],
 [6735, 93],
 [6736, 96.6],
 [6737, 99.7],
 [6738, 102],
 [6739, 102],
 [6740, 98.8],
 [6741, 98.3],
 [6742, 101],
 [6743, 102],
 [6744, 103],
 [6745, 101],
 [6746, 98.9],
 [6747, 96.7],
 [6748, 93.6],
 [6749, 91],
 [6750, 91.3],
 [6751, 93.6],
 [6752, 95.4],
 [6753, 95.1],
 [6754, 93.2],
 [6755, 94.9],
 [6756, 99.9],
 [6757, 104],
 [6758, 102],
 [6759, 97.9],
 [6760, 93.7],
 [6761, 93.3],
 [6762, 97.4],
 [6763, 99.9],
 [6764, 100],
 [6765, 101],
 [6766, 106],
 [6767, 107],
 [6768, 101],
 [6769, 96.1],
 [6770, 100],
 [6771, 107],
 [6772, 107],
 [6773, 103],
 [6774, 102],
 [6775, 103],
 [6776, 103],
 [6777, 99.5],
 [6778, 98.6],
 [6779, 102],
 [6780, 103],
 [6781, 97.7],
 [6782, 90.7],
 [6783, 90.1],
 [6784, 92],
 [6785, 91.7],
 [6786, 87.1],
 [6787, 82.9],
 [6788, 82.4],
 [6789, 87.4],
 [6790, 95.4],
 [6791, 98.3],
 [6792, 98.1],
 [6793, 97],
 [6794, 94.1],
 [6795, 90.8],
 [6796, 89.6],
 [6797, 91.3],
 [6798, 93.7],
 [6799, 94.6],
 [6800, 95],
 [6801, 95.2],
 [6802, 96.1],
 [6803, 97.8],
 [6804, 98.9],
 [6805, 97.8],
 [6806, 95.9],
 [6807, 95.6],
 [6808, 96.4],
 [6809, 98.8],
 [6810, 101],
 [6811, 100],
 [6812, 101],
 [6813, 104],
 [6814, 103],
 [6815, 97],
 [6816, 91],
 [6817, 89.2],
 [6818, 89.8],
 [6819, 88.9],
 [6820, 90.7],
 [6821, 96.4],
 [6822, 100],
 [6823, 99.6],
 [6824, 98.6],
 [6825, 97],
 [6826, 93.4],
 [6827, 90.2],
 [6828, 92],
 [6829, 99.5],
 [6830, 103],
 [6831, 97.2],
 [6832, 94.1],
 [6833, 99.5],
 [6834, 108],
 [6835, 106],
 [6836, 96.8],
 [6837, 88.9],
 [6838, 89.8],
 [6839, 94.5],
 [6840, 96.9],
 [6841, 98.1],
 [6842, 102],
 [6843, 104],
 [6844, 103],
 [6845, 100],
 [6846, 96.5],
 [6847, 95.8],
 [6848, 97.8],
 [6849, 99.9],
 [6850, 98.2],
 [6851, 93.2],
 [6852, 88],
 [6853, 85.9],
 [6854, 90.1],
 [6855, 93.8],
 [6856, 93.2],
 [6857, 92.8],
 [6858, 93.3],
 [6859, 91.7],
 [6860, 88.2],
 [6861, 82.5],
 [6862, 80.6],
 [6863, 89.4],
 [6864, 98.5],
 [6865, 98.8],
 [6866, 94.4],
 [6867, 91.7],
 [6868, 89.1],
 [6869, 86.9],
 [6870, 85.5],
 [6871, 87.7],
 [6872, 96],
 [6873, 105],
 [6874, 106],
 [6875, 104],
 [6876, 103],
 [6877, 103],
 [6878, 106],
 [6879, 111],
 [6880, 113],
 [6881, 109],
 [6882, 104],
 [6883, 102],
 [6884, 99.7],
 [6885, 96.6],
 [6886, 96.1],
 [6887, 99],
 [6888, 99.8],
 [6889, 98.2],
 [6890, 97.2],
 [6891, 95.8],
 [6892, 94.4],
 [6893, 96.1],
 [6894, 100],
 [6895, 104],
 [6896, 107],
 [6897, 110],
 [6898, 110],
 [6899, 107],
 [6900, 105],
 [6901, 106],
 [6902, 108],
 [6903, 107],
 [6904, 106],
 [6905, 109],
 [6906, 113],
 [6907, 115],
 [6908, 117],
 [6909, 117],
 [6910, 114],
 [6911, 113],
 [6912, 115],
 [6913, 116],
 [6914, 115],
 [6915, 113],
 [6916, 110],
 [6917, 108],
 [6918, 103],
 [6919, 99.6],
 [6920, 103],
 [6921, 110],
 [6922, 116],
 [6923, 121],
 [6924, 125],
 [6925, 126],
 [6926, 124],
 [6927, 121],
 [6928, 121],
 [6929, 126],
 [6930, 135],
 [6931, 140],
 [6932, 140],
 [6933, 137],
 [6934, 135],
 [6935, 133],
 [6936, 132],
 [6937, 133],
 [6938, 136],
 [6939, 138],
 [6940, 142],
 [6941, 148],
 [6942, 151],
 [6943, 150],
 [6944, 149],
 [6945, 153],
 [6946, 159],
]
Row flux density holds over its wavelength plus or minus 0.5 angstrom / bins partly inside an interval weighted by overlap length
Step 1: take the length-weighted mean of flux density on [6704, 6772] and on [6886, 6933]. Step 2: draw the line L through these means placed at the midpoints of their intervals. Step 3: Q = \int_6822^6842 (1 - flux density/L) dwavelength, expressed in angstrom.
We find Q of 1.6 angstrom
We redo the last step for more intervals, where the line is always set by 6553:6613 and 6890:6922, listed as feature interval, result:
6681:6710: 6.76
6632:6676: 6.66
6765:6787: 4.76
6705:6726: 5.60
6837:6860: 4.16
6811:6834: 4.47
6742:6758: 4.05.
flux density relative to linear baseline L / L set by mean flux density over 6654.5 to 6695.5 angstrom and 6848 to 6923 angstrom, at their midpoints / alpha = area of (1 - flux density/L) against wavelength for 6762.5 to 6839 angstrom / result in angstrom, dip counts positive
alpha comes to 5.7 angstrom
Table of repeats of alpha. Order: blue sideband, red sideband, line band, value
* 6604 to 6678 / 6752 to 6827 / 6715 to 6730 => 2.94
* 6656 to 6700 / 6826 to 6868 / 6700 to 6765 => 3.38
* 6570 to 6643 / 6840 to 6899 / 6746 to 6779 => 5.02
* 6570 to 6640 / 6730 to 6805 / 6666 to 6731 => 6.90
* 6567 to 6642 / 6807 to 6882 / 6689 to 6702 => 2.24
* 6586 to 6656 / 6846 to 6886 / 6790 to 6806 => 1.91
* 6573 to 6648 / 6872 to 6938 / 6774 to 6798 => 5.88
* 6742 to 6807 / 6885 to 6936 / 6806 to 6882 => 6.11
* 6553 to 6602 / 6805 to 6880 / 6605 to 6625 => 0.32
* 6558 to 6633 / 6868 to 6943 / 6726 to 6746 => 5.31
